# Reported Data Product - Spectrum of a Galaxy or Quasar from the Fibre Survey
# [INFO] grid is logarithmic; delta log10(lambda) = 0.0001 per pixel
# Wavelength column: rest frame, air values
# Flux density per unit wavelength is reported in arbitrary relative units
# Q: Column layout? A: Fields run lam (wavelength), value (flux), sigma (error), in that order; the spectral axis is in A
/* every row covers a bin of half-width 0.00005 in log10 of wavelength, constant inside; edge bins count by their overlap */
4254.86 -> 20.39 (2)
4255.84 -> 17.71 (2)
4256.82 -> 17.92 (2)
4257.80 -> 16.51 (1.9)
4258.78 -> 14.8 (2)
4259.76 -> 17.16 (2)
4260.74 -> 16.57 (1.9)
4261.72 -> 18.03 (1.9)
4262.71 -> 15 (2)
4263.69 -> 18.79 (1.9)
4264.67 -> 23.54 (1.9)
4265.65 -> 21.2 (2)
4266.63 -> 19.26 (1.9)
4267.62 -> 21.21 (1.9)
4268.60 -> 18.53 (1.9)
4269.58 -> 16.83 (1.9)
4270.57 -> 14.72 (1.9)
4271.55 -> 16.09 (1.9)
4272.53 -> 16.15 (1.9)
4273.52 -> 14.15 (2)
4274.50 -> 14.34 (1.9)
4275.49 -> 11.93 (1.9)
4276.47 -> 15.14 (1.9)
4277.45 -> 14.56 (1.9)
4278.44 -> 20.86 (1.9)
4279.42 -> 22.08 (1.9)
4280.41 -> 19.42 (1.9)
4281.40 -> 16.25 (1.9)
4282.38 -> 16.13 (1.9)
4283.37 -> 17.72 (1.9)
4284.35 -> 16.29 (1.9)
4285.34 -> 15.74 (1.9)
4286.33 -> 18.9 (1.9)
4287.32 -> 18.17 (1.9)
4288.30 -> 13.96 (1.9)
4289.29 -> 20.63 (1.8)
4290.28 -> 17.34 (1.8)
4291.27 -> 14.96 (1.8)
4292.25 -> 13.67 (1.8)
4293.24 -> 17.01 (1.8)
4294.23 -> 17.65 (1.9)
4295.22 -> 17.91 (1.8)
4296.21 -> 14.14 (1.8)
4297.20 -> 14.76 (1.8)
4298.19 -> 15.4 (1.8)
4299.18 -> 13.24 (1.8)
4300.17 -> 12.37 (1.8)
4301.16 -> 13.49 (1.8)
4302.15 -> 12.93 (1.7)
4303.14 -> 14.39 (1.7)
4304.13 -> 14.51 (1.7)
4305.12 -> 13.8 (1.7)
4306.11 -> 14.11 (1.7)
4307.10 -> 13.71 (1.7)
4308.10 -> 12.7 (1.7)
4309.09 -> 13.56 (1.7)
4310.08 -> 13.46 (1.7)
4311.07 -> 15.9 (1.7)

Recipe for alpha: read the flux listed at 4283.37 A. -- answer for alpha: 17.72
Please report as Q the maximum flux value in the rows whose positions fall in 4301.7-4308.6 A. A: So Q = 14.51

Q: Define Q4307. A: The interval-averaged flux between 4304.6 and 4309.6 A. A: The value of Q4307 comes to 13.6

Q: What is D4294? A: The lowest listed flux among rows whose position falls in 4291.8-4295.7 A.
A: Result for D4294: 13.67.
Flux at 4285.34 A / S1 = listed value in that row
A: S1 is 15.74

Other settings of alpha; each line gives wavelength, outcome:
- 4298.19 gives 15.4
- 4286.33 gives 18.9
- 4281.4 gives 16.25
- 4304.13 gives 14.51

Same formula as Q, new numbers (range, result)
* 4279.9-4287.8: 19.42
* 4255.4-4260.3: 17.92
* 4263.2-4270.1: 23.54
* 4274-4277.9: 15.14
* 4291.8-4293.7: 17.01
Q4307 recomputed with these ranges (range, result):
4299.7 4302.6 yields 12.9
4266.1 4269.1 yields 19.7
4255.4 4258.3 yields 17.4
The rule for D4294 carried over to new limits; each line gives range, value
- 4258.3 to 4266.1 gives 14.8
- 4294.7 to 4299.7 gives 13.24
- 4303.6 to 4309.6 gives 12.7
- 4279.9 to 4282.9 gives 16.13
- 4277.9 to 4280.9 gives 19.42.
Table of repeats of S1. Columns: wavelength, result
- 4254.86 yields 20.39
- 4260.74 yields 16.57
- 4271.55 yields 16.09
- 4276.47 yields 15.14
